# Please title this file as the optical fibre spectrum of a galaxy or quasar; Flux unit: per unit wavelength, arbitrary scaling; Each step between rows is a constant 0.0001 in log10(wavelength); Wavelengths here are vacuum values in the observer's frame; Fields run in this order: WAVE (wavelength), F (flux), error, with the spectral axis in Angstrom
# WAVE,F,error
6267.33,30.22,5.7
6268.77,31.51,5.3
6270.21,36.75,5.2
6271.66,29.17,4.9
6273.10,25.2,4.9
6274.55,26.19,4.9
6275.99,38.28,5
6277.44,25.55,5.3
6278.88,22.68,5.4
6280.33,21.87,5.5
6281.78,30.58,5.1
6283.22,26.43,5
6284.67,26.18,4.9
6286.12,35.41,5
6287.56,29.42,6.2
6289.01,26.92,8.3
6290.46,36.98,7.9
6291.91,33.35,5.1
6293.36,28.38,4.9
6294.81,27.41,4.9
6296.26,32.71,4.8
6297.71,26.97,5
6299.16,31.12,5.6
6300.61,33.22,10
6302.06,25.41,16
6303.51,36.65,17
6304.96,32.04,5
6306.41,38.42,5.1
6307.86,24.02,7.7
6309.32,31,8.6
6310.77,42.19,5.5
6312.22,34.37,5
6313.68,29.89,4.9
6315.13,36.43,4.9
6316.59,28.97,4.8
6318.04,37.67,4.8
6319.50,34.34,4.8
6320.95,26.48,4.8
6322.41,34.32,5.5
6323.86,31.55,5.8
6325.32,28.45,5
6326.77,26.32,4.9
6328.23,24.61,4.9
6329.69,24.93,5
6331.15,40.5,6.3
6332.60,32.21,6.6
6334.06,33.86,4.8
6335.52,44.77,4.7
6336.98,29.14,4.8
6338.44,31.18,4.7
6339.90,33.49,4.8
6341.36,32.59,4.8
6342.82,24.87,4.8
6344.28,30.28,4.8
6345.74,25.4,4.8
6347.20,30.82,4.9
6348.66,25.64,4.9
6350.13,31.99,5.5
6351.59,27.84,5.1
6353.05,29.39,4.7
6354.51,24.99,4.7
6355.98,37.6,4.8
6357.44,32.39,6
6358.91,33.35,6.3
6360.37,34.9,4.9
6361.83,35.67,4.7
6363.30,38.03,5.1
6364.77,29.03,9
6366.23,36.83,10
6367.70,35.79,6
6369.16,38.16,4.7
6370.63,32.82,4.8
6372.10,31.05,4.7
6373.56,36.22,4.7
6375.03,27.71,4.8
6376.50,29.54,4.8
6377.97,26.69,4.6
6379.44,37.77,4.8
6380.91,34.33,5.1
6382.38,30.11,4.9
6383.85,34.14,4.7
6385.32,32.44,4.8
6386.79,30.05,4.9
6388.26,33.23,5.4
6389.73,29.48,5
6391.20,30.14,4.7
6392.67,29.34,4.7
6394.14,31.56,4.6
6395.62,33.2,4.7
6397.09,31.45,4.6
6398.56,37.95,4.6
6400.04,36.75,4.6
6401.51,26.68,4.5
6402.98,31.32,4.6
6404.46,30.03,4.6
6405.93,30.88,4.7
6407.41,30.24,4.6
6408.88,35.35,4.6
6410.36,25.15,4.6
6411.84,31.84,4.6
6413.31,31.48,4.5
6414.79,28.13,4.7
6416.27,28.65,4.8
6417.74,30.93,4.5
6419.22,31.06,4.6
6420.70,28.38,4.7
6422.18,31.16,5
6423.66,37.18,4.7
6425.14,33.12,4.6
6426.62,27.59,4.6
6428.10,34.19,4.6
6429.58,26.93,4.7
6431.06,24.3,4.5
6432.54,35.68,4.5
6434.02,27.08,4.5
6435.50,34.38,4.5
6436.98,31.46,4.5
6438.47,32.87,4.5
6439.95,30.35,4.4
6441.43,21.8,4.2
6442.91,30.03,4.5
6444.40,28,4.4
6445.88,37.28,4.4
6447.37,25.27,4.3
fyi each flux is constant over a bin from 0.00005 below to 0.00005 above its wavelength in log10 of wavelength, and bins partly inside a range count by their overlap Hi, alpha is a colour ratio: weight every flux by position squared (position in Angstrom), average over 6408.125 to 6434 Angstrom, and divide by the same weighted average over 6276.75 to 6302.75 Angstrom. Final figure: 1.10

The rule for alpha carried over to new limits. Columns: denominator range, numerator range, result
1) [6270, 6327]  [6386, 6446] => 1.04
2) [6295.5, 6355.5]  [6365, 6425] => 1.04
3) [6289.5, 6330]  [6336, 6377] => 1.03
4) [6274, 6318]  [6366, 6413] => 1.07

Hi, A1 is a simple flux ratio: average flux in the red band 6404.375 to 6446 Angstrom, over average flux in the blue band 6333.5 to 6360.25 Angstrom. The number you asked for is 0.98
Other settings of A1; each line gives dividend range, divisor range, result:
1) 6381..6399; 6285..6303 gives 1.04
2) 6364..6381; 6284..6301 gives 1.08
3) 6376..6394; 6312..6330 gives 1.03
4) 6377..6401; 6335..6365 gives 1.03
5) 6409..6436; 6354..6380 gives 0.92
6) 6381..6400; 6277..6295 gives 1.12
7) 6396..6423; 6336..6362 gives 1.01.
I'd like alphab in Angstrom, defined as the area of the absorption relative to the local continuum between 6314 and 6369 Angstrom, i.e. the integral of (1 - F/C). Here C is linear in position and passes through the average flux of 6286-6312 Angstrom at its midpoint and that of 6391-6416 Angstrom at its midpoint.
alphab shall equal -0.6 Angstrom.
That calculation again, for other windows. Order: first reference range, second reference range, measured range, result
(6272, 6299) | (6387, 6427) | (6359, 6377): -1.99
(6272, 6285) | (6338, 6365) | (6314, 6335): -1.42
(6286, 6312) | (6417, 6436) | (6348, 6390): -1.47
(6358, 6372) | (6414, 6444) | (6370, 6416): 1.78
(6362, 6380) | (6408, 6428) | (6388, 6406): 0.16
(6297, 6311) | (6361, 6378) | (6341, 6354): 1.69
